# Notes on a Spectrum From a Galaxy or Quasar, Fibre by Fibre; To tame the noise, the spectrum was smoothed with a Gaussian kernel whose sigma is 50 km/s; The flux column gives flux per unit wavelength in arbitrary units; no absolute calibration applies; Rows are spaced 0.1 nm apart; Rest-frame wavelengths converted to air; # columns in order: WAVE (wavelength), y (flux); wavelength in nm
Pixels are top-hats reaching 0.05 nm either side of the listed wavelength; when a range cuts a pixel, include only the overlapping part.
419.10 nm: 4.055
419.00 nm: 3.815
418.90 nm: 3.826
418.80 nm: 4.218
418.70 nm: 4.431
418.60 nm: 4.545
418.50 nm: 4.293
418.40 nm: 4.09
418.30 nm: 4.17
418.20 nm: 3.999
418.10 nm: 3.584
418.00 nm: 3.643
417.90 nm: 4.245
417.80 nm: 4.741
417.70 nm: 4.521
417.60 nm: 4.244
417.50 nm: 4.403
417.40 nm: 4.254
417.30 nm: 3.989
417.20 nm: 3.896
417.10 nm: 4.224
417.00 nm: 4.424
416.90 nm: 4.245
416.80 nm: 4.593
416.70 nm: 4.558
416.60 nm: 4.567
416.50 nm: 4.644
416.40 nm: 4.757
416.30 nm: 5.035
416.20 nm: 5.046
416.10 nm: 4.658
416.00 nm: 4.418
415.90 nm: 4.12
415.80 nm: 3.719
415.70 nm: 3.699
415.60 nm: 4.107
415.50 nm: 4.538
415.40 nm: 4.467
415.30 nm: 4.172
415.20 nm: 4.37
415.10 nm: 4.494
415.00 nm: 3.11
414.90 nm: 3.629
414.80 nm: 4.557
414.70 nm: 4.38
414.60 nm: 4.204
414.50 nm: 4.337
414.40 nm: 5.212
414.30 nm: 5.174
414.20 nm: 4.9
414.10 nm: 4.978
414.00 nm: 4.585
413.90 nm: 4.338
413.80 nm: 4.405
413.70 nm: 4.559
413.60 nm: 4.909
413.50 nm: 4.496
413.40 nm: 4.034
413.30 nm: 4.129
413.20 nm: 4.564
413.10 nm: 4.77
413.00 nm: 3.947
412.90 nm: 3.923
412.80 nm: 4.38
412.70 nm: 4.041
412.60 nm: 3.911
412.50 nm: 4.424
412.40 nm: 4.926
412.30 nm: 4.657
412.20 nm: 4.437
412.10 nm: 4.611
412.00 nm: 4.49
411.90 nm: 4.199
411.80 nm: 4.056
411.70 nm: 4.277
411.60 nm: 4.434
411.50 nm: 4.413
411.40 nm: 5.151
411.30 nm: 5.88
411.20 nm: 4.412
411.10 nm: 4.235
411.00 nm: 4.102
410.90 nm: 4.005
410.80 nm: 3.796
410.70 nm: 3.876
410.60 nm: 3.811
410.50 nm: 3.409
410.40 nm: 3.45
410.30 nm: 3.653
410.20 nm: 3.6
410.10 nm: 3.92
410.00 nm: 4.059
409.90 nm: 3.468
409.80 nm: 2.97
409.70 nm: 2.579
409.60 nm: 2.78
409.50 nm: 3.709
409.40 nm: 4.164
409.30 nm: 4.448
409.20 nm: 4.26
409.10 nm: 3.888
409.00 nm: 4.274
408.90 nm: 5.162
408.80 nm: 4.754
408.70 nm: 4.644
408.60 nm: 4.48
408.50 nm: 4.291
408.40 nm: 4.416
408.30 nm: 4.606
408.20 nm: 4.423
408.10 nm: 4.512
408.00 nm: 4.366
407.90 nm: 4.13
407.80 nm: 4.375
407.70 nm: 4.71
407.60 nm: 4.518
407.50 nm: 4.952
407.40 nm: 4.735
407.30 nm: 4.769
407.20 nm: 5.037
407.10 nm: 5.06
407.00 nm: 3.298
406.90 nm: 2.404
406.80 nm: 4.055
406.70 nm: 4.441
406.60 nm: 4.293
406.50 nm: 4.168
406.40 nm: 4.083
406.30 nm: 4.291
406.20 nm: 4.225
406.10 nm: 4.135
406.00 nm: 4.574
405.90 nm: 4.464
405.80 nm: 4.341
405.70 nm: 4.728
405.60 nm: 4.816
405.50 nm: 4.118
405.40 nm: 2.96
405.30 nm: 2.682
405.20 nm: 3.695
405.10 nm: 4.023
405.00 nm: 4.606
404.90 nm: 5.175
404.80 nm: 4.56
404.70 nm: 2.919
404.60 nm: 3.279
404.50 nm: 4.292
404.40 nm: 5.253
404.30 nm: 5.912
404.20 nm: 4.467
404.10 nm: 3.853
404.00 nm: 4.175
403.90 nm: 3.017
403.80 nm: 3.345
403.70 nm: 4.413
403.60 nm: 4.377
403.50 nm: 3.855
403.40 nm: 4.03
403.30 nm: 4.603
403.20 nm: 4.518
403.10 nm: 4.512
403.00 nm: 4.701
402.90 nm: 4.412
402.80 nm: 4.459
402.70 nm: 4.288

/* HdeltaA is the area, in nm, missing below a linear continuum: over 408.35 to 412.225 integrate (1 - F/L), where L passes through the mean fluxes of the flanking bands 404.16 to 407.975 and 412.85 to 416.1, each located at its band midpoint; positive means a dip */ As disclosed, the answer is 0.18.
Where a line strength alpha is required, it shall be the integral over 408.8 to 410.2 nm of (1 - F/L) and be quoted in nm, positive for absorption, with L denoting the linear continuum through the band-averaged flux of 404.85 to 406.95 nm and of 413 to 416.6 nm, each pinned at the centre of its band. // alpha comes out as 0.130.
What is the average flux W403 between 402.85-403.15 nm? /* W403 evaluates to 4.54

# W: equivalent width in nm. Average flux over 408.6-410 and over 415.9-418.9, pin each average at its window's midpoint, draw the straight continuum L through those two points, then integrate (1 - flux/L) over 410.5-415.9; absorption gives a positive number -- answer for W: -0.27 nm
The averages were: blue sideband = 3.95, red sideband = 4.35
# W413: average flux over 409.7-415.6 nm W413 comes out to 4.26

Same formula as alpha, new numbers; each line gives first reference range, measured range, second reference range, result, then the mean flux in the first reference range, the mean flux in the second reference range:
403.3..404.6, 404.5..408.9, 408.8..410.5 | -0.29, 4.23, 3.79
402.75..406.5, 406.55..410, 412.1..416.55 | 0.07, 4.21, 4.41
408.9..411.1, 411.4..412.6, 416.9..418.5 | -0.18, 3.77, 4.17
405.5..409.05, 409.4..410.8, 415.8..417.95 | 0.29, 4.41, 4.44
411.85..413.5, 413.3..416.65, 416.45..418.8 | -0.10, 4.34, 4.27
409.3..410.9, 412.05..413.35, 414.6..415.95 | -0.17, 3.59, 4.11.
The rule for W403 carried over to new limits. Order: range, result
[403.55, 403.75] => 4.39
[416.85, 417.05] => 4.33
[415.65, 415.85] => 3.71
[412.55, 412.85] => 4.11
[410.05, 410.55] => 3.61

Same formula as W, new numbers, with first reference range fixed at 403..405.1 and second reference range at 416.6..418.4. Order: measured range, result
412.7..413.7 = -0.03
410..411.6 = 0.05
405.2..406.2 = 0.04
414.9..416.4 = -0.02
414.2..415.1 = -0.03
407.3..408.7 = -0.09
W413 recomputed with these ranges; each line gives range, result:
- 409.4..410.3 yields 3.44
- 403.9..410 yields 4.2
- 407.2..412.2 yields 4.22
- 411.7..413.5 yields 4.33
